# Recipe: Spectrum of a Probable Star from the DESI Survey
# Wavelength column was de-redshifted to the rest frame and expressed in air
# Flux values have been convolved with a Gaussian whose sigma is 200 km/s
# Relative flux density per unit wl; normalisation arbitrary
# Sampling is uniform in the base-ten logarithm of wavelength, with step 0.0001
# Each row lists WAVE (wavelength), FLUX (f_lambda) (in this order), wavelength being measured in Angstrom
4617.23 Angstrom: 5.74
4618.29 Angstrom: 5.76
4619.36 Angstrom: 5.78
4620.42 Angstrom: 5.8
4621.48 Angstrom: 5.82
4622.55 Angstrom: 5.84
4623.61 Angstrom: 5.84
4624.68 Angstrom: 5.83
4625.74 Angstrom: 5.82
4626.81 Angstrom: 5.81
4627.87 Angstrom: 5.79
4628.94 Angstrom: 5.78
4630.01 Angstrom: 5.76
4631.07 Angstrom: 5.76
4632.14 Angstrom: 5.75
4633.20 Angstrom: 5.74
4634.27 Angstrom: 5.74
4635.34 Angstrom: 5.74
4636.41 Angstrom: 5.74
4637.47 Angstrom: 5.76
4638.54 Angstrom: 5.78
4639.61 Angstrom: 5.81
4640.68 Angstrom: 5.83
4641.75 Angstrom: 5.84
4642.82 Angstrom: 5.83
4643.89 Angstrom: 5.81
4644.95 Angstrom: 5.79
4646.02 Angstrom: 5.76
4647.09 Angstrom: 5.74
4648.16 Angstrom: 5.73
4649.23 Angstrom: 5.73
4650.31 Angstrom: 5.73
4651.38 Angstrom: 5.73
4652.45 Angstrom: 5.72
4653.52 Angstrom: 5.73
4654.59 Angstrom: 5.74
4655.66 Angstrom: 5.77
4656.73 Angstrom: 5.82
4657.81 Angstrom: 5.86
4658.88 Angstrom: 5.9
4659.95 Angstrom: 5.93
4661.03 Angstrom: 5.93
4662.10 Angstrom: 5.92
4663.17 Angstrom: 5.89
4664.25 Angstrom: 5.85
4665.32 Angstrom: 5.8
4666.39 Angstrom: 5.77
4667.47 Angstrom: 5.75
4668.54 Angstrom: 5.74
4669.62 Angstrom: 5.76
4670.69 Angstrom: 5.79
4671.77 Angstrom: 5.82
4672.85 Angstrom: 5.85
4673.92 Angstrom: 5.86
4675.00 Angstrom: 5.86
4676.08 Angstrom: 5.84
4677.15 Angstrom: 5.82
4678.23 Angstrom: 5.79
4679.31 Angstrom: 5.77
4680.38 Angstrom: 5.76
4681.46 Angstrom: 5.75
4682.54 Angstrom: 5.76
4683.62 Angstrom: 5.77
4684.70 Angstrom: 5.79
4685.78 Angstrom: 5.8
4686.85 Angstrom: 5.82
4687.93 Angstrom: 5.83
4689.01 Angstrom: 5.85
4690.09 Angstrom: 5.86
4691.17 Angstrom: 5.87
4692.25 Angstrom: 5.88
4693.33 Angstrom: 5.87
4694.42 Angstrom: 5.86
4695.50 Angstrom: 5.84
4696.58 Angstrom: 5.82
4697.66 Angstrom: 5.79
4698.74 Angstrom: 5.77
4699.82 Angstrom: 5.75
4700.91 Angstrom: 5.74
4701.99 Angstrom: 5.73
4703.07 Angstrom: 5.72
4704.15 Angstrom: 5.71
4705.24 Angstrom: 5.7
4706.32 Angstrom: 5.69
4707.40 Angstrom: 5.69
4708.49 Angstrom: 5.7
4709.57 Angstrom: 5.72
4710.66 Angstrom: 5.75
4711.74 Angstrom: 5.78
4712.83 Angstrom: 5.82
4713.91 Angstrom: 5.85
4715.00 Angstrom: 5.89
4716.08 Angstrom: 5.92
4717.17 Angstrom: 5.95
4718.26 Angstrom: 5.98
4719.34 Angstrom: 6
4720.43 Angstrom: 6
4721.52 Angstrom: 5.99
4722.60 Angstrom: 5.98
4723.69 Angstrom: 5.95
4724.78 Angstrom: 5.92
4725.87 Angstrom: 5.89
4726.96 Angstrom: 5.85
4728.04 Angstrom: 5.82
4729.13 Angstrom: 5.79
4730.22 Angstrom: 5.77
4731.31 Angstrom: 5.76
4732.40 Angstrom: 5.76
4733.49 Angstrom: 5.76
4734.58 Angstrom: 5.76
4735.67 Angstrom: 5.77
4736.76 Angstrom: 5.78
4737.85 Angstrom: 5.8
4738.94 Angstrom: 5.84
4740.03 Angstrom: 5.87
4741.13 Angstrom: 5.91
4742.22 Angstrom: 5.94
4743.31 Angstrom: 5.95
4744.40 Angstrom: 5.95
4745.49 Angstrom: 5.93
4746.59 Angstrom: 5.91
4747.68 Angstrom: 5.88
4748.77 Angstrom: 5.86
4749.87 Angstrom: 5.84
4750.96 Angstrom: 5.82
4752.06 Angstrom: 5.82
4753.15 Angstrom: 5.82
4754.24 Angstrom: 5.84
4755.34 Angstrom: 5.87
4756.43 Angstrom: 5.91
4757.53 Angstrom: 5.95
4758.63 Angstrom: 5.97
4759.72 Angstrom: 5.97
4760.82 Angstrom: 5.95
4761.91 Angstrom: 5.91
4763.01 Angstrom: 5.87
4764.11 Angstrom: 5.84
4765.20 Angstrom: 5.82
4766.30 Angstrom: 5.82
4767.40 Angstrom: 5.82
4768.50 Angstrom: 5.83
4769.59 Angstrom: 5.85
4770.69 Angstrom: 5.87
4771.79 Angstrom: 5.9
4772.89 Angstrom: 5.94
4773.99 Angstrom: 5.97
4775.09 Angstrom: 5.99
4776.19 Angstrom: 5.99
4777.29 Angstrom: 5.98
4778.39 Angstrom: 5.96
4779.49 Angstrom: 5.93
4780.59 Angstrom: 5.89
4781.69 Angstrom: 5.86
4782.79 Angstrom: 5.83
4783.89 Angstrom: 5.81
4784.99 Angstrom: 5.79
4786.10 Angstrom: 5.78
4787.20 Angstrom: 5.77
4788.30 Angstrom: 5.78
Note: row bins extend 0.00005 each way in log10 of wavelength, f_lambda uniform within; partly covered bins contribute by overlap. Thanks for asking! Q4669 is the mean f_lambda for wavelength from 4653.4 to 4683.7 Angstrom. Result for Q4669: 5.82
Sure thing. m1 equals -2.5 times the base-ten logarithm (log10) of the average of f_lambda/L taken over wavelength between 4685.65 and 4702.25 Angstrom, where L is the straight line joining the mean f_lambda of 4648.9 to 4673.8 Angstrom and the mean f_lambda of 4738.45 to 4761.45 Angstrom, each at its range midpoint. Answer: 0.004 mag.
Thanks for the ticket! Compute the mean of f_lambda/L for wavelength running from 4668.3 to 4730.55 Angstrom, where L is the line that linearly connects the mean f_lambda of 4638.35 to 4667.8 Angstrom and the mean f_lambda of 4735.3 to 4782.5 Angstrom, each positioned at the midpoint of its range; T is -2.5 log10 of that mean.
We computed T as 0.004 mag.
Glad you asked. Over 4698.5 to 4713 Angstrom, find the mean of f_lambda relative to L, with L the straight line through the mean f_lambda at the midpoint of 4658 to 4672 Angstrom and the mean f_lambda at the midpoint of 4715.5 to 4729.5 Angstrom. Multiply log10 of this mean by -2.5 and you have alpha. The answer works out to 0.03 mag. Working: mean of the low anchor 5.84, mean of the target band 5.73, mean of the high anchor 5.93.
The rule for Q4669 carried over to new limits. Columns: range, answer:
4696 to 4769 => 5.84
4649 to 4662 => 5.8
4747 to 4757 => 5.85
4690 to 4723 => 5.83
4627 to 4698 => 5.8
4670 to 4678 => 5.83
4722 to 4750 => 5.86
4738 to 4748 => 5.9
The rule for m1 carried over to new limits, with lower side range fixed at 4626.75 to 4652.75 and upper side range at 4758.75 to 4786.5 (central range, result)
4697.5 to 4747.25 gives 0.002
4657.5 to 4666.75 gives -0.017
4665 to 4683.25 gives 0.001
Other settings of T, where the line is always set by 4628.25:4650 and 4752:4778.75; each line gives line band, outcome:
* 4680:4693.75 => 0.000 mag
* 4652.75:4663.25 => -0.011 mag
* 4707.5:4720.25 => 0.000 mag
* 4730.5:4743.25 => 0.010 mag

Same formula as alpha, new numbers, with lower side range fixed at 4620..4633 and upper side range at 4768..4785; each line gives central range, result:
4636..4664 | 0.003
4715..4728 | -0.014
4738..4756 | 0.001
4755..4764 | -0.005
